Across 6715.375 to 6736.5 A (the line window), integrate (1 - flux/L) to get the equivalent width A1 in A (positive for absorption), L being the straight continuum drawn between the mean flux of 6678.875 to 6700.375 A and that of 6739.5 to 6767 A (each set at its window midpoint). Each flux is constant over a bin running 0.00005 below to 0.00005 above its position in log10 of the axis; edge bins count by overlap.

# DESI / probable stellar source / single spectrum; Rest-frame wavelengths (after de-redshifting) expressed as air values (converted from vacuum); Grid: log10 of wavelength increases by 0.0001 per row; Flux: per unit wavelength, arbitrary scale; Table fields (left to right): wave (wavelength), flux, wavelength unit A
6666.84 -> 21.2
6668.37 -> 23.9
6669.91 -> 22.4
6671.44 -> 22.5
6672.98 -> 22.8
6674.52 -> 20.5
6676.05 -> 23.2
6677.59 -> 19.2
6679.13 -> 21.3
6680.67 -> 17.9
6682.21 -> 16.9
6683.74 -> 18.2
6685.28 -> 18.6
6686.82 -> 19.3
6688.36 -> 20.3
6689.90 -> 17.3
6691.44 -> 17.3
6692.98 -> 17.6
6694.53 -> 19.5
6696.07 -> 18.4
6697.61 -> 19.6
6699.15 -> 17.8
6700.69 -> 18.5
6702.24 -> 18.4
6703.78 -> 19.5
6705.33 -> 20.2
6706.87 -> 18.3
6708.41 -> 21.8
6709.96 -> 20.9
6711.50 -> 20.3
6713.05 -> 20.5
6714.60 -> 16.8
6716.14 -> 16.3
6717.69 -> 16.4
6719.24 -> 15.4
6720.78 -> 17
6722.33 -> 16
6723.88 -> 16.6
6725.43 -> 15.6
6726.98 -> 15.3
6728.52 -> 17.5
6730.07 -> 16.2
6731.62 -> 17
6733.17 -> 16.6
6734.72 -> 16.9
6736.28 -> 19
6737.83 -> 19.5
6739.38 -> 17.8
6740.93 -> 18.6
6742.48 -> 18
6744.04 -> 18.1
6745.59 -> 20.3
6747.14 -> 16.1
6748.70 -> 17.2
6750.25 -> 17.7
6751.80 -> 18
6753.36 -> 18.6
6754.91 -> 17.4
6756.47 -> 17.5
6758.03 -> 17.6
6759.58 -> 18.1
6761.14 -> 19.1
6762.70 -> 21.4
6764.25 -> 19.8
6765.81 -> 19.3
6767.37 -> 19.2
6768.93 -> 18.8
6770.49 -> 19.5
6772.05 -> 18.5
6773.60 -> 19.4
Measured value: 2.2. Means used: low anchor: 18.5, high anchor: 18.4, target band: 16.5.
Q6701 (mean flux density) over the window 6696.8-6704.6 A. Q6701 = 18.8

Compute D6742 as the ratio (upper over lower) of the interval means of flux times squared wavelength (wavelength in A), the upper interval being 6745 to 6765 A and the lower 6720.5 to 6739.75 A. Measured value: 1.09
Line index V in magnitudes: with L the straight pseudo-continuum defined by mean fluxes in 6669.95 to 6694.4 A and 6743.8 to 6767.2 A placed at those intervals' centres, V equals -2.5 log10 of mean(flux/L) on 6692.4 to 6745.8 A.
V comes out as 0.058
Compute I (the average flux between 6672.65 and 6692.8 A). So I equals 19.3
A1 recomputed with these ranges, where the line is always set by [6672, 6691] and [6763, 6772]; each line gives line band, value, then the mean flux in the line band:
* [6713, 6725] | 1.8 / 16.6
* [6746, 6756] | 0.9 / 17.6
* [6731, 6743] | 0.9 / 17.9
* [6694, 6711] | 0.2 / 19.4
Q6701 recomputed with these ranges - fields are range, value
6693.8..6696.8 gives 19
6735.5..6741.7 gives 18.7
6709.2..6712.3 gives 20.6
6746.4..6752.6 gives 17.3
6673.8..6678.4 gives 21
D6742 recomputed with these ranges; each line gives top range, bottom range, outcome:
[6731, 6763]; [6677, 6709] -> 0.97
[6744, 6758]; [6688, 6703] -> 0.99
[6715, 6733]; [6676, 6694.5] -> 0.88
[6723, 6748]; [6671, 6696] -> 0.91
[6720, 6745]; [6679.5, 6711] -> 0.93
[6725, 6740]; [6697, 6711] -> 0.89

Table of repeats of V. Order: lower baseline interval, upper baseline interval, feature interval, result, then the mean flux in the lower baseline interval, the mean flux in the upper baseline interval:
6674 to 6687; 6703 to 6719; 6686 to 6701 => 0.04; 19.5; 19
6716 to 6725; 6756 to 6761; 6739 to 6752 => -0.04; 16.2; 17.9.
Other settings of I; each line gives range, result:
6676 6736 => 18.2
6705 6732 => 17.6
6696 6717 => 19.1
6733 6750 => 18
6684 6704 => 18.6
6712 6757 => 17.4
